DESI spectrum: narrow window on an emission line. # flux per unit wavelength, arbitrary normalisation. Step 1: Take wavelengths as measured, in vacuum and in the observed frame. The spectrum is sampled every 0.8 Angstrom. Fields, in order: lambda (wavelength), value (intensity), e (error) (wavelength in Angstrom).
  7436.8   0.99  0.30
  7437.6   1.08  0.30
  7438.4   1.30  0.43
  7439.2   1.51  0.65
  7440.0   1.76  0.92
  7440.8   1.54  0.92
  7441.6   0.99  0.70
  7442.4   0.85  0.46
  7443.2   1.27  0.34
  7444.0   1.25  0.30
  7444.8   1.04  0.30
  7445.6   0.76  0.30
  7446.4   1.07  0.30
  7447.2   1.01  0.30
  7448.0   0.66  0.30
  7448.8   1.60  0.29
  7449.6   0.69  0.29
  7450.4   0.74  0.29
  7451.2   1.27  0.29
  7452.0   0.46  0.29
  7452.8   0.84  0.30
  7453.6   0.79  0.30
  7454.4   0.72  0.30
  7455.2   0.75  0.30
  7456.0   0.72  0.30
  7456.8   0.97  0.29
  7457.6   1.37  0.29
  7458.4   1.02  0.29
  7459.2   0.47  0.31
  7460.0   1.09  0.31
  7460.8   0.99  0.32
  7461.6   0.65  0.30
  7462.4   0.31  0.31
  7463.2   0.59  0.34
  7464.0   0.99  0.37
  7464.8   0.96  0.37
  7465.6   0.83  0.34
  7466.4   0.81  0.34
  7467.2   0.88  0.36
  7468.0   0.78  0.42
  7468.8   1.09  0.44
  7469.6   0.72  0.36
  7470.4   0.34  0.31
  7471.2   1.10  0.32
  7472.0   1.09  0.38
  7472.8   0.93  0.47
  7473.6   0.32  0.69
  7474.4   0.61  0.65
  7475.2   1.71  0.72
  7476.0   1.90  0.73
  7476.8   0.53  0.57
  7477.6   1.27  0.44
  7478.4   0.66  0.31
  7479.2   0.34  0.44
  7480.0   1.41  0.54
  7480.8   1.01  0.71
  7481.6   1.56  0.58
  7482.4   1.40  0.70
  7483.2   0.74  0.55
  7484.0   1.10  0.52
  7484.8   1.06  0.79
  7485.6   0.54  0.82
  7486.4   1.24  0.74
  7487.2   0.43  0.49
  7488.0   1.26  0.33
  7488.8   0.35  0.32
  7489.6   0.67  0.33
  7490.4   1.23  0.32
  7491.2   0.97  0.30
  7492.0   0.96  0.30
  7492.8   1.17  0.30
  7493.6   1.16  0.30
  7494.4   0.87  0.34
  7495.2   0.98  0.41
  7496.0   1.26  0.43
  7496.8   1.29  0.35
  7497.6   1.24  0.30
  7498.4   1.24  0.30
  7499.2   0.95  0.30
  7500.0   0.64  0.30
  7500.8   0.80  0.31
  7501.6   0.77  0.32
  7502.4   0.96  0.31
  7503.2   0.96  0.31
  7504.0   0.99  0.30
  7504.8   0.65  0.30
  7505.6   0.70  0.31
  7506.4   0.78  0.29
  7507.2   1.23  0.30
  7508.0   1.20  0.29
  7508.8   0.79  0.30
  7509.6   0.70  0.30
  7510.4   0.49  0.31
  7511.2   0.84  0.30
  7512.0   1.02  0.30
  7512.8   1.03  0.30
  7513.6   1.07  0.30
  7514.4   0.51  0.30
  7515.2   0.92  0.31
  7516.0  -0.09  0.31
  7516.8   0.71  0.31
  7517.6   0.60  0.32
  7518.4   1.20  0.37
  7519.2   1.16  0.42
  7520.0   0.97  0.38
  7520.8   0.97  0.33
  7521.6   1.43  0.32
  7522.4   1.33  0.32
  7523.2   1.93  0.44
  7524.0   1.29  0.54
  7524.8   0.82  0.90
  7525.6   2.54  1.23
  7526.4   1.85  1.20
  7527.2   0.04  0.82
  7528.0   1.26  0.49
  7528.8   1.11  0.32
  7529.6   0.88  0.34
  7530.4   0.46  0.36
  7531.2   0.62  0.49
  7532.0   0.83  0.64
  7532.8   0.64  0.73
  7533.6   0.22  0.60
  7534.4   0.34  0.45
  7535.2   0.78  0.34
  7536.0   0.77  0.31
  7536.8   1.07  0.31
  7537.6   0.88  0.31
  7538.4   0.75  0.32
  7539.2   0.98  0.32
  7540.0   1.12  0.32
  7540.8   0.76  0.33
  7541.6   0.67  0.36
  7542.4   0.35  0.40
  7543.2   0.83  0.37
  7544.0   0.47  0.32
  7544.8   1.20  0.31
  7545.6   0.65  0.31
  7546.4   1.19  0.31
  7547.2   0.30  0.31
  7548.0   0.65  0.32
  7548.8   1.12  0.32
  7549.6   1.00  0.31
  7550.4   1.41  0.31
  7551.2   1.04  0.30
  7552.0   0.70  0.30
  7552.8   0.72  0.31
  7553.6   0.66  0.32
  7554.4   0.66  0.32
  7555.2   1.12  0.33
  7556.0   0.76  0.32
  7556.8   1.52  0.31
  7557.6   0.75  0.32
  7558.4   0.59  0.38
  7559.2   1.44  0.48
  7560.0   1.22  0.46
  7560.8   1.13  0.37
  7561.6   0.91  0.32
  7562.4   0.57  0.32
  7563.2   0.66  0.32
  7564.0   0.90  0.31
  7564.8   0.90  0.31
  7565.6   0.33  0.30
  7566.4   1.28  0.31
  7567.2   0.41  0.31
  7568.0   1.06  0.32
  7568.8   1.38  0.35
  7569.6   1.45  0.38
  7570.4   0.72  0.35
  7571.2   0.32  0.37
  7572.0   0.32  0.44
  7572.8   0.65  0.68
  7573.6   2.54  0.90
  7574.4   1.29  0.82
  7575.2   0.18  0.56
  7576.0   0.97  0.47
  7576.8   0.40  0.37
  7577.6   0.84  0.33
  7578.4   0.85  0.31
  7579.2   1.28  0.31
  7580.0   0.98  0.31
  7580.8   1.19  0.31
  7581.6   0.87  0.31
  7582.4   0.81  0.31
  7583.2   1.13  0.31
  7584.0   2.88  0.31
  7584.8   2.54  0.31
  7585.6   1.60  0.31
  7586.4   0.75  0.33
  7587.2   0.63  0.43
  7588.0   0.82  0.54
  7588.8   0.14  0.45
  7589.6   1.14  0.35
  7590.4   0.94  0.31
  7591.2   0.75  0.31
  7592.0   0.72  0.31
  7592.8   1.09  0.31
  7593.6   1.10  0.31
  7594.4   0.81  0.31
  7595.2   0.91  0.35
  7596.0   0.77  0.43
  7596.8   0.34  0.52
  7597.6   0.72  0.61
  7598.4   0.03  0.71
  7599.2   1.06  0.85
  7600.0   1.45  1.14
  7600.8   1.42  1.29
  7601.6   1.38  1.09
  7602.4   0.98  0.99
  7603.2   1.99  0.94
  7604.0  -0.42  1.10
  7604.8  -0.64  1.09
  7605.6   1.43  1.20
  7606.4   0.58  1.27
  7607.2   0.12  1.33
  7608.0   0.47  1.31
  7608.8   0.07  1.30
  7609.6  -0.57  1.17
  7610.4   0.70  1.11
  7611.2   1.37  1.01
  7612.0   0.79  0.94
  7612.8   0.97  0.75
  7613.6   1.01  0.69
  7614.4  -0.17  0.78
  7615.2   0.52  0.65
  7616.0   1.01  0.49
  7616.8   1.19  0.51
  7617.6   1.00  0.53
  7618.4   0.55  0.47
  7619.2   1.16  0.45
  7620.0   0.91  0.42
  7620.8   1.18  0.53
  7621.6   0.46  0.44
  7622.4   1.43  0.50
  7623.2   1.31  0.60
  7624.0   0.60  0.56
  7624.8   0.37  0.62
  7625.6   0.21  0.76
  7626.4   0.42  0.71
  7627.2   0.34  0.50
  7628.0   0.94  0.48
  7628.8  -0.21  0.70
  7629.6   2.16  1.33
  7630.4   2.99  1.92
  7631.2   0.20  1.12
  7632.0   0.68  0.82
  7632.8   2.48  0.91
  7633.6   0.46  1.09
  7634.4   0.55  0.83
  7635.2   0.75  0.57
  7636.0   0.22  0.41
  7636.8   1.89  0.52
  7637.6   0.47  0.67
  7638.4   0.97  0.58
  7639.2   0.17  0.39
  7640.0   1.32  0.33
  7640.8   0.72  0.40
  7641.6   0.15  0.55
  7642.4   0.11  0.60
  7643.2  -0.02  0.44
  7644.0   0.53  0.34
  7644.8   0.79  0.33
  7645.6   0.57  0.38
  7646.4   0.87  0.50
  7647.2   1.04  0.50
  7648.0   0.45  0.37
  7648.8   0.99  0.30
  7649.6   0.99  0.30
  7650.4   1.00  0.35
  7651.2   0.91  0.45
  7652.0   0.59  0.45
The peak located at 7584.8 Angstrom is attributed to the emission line [S II] 6716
